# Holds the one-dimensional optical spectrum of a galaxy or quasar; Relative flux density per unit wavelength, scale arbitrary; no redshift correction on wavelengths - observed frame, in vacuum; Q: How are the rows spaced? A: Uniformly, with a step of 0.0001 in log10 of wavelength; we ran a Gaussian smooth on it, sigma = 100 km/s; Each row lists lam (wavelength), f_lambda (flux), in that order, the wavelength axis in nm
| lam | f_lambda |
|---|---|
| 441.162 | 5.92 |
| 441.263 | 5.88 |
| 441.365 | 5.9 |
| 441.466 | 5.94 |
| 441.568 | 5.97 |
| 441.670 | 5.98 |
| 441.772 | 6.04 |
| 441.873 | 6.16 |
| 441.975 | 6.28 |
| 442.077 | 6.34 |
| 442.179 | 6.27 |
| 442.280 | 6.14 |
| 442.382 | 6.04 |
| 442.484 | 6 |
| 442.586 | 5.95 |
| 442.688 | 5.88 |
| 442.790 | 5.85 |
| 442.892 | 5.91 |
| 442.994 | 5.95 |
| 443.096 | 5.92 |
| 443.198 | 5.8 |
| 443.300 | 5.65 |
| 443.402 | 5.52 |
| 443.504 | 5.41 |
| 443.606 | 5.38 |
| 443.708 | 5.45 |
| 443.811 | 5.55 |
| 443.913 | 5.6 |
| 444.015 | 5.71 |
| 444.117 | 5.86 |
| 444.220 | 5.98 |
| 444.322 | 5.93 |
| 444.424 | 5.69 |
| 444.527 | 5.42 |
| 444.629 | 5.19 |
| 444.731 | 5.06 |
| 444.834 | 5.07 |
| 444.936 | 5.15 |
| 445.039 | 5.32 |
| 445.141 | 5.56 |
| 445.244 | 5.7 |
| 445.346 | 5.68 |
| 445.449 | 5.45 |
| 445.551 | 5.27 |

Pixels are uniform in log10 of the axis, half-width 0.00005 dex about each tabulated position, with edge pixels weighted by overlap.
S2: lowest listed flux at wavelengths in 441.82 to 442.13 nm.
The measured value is 6.16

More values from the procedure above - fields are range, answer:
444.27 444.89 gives 5.06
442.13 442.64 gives 5.95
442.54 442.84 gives 5.85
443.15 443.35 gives 5.65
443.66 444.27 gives 5.45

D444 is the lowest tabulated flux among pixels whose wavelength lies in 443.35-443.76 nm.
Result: 5.38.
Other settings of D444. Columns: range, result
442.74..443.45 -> 5.52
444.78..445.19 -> 5.07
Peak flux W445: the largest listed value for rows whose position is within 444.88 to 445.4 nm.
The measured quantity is 5.7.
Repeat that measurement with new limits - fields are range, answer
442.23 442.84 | 6.14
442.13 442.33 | 6.27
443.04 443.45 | 5.92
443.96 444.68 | 5.98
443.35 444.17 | 5.86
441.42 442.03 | 6.28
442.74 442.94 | 5.91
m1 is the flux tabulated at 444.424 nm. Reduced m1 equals 5.69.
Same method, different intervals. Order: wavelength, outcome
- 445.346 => 5.68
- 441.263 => 5.88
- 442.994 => 5.95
